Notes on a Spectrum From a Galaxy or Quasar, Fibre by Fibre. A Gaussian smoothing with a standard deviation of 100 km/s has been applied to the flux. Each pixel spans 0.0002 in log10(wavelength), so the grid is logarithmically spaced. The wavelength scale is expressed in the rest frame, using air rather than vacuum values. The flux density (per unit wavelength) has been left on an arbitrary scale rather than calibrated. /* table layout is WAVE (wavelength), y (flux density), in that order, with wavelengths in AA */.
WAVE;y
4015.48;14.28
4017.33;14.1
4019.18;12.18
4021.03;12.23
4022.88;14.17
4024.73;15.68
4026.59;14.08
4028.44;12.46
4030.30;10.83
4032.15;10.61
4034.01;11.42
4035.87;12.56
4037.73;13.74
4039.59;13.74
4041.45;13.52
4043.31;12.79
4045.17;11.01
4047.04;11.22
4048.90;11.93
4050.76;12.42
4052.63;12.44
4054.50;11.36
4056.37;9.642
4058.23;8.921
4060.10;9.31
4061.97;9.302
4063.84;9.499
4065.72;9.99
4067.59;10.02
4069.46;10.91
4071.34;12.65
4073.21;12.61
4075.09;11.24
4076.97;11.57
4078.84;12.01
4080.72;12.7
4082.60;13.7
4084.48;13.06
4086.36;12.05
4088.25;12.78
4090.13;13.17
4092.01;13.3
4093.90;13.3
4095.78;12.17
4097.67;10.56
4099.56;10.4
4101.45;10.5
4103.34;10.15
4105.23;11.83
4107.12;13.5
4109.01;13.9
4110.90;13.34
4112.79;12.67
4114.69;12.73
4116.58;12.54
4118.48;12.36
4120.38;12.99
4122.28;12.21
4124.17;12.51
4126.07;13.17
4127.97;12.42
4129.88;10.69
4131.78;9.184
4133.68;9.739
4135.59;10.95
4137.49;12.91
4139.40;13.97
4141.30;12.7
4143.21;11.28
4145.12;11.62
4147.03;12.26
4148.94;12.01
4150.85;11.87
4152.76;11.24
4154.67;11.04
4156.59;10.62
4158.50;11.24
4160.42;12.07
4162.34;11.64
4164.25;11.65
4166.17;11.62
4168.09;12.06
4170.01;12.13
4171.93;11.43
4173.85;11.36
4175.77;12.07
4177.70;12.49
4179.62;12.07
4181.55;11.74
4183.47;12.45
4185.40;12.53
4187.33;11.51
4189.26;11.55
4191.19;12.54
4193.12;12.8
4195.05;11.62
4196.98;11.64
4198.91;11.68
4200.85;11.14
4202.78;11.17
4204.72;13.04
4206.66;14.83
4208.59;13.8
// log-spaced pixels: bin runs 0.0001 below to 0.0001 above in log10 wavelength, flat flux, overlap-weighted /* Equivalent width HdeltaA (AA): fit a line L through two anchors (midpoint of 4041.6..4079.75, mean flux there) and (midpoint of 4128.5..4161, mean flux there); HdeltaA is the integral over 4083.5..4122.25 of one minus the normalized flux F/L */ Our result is -3.7 AA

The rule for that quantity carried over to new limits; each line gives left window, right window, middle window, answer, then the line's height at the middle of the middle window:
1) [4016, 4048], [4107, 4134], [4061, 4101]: 2.4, 12.5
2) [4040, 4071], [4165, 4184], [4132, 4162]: 0.2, 11.7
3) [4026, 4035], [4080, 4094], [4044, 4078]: 4.2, 12.4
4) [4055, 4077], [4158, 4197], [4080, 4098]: -3.4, 10.8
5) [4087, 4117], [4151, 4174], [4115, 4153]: -0.2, 11.9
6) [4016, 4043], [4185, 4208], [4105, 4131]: -0.2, 12.6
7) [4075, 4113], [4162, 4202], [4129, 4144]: 0.8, 12.1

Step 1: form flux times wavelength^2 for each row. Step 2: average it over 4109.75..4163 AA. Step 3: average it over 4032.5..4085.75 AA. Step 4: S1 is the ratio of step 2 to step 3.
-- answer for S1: 1.1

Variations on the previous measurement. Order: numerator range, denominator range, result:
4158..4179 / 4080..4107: 1.01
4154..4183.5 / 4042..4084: 1.09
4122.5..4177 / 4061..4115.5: 1.01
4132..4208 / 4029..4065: 1.11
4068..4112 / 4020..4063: 1.05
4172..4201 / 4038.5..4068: 1.15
